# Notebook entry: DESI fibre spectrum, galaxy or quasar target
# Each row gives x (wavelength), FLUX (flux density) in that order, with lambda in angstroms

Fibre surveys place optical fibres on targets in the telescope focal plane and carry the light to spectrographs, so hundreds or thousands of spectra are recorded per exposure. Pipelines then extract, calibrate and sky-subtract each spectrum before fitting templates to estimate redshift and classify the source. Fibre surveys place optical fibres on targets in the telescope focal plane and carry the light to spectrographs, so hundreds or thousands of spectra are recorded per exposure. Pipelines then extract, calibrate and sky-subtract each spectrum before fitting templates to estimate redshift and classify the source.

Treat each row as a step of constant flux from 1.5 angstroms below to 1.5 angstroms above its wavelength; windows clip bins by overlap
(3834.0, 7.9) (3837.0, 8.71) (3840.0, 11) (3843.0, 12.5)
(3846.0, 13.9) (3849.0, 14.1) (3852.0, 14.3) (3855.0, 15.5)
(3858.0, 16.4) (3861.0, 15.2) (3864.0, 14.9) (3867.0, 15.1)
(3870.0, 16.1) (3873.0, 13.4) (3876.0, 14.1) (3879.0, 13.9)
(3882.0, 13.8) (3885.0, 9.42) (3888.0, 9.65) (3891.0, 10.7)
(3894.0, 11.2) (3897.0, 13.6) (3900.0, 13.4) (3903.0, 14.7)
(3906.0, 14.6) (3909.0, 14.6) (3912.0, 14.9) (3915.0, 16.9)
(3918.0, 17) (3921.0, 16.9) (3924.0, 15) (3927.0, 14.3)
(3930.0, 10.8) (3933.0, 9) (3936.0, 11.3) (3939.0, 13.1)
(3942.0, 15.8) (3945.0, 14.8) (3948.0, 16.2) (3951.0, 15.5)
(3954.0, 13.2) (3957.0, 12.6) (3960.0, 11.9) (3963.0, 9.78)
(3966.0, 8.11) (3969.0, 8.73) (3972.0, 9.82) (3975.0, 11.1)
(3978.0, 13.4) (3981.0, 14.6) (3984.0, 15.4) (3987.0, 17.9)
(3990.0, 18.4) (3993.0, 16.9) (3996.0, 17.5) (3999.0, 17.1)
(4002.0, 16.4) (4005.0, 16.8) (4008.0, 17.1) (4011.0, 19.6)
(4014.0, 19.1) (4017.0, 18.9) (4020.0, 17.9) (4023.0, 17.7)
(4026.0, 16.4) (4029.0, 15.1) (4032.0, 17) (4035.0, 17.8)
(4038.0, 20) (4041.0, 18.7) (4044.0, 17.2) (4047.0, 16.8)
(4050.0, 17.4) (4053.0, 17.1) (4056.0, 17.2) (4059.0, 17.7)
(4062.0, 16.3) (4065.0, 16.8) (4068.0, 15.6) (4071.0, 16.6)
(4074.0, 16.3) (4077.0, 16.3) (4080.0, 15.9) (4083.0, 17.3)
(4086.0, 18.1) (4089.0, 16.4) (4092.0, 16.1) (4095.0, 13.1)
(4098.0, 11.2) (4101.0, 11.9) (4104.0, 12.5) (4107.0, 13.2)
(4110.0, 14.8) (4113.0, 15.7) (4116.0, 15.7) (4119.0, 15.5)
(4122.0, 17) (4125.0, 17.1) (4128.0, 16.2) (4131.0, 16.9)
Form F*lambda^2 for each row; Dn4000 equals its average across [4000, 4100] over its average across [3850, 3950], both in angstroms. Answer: 1.30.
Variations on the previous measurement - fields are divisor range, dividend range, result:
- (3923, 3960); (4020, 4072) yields 1.35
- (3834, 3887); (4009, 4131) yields 1.35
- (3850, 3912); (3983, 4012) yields 1.33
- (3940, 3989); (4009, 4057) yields 1.40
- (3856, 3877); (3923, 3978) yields 0.85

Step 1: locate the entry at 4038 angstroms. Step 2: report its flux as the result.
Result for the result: 20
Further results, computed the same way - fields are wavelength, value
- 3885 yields 9.42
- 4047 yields 16.8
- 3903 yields 14.7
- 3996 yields 17.5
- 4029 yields 15.1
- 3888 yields 9.65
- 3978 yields 13.4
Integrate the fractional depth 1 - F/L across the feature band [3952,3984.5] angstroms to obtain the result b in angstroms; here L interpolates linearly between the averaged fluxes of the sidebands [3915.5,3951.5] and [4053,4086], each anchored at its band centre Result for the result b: 7.0 angstroms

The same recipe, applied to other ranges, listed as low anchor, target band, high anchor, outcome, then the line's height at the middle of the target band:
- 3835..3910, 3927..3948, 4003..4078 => 2.9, 14.9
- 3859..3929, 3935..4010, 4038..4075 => 6.6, 15.5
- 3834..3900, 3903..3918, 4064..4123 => -2.1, 13.5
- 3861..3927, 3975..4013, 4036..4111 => -3.5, 15.1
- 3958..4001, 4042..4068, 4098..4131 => -4.9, 14.3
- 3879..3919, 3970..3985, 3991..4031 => 3.3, 16.2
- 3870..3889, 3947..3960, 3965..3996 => -0.5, 13.5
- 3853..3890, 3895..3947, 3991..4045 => 3.4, 15.2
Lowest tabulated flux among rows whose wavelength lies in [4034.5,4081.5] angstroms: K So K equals 15.6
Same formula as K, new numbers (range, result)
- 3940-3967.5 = 8.11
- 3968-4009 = 8.73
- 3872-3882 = 13.4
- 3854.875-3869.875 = 14.9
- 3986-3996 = 16.9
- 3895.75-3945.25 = 9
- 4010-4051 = 15.1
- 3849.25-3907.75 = 9.42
